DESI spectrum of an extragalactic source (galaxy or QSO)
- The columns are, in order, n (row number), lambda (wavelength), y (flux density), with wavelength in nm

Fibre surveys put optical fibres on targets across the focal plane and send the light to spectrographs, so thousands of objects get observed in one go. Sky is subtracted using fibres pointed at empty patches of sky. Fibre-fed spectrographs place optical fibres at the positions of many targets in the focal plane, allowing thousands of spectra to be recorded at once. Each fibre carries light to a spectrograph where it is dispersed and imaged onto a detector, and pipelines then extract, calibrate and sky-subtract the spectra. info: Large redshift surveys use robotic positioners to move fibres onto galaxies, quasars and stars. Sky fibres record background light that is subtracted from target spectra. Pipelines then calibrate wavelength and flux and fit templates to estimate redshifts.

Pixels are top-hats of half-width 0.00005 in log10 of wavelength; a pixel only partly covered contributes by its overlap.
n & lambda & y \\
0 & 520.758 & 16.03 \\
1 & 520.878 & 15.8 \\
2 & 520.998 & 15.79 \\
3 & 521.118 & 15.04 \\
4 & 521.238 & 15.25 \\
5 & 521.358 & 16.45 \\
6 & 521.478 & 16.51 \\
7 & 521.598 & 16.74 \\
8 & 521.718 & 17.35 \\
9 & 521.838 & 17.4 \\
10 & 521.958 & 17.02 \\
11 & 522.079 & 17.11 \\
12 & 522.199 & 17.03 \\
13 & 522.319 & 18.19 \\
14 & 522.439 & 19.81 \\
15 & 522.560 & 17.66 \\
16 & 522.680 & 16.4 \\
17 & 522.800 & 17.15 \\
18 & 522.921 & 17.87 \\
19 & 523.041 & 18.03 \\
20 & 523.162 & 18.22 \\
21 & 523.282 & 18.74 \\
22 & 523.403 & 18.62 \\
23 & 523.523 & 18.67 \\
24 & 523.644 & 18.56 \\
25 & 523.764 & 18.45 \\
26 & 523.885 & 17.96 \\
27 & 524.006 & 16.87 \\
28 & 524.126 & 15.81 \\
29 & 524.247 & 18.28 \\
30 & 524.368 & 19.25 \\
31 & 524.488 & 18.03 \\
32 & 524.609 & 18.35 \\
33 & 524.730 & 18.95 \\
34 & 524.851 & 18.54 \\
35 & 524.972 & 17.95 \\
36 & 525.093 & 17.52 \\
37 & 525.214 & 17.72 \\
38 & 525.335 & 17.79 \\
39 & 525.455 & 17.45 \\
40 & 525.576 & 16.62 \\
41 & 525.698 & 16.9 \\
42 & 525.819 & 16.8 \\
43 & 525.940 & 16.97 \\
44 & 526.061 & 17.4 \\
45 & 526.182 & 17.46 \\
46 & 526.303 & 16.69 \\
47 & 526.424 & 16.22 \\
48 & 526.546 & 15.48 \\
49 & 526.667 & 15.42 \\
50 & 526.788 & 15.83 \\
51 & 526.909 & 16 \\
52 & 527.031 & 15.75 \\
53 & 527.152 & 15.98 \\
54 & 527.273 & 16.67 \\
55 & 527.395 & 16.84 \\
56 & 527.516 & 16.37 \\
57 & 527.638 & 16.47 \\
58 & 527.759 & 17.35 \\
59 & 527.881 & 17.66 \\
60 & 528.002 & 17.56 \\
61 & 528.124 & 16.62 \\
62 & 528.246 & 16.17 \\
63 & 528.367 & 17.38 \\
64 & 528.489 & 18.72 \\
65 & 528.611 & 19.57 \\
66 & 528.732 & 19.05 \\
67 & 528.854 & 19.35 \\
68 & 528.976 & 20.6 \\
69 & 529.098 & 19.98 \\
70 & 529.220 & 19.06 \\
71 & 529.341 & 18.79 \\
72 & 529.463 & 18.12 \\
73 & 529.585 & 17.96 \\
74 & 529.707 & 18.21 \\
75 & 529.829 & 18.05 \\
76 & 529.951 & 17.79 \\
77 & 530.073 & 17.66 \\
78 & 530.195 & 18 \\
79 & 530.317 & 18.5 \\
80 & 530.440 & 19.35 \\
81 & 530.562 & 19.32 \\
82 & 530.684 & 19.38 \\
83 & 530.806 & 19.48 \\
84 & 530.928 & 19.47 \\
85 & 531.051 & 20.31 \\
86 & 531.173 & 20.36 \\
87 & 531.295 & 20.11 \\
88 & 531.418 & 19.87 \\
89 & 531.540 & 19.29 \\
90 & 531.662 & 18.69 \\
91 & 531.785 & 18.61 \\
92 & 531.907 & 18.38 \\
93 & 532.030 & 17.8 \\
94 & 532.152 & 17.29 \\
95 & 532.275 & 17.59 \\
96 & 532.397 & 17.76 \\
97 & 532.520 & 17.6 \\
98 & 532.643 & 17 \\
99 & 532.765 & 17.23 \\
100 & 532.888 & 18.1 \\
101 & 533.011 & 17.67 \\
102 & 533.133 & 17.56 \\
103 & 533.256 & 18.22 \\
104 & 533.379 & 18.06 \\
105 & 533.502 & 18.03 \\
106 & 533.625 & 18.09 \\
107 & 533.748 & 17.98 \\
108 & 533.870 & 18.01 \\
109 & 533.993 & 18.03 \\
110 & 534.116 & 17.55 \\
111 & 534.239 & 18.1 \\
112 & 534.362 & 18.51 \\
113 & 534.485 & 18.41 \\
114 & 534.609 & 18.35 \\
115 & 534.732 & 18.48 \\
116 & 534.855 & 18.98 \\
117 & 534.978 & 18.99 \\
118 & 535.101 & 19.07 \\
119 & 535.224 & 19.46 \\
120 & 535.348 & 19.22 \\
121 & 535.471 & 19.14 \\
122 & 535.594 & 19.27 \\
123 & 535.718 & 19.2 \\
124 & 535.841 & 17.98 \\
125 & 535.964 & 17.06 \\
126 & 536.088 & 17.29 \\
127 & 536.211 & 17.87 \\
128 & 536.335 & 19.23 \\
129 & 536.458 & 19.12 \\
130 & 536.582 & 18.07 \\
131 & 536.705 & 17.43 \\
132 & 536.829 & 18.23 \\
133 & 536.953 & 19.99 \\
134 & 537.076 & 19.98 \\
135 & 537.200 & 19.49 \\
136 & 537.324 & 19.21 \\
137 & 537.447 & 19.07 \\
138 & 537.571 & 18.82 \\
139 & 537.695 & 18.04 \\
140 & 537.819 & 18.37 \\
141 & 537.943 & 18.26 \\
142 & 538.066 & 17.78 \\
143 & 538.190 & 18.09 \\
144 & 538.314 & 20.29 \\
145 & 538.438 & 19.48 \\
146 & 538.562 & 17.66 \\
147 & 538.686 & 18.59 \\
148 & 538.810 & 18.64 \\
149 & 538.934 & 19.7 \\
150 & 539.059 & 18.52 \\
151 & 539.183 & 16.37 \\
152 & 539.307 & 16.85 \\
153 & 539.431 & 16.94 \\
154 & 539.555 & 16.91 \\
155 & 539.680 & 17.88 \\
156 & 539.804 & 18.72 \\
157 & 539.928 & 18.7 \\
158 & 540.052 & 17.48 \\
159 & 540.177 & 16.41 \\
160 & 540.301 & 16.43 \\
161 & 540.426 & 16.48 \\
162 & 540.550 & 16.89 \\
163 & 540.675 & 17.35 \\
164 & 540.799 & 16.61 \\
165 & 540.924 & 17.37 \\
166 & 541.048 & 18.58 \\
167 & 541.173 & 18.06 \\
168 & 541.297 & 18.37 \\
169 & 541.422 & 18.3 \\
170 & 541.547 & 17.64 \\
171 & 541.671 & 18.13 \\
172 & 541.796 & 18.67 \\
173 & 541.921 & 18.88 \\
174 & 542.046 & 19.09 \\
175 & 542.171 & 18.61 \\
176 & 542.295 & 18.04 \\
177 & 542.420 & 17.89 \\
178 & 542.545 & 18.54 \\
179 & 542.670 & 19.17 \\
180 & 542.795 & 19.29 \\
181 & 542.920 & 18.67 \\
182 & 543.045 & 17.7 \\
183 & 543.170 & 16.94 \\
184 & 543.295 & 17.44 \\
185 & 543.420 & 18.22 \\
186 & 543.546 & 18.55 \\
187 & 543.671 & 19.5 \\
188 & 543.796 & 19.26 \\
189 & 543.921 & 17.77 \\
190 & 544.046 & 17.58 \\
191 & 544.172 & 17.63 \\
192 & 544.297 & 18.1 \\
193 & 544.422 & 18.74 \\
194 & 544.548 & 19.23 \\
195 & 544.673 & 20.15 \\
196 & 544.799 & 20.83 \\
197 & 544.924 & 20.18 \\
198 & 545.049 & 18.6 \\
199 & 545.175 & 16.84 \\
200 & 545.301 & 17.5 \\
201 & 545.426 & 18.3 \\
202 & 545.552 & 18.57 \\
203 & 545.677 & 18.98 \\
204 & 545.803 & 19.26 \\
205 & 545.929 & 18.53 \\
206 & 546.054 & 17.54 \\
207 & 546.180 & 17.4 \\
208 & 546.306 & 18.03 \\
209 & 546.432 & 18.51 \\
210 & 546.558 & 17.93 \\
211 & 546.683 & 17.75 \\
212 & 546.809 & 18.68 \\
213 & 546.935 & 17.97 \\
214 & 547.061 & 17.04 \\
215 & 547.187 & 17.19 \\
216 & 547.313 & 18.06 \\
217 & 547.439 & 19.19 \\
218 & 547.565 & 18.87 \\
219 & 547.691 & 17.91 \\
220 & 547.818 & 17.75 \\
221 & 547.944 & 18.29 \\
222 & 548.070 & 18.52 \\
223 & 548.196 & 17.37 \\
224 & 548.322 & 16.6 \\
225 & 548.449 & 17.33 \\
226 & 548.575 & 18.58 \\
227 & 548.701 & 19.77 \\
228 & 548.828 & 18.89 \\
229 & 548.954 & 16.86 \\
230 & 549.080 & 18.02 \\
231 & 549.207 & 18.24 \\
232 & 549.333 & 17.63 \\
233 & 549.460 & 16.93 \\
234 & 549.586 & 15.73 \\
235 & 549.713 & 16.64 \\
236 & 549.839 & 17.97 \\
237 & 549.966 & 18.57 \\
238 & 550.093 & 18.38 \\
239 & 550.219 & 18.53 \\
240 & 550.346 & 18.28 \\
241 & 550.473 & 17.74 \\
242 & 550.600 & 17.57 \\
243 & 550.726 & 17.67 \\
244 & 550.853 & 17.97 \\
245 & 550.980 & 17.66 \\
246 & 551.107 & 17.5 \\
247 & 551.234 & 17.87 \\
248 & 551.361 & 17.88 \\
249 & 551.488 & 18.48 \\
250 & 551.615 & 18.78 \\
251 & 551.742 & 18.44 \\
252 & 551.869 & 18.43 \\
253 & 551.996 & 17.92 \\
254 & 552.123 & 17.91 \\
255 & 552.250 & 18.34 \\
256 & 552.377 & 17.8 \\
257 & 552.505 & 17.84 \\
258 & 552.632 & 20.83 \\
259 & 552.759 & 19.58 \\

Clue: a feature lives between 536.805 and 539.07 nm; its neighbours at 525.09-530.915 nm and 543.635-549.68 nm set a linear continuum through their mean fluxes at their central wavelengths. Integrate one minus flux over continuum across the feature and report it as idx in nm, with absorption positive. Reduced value -0.12 nm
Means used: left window 17.6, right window 18.2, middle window 18.9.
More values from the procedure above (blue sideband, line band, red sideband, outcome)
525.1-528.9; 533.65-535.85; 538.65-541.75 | -0.15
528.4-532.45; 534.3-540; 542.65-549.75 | 0.02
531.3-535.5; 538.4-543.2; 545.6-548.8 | 0.06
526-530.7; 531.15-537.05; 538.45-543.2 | -0.20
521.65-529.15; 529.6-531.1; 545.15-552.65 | -0.09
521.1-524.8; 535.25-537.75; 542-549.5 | -0.09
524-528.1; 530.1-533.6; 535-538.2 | -0.11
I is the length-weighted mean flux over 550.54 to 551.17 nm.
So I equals 17.7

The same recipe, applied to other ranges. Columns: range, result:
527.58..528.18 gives 17.1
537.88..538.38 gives 18.6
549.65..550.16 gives 17.9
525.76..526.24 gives 17.2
